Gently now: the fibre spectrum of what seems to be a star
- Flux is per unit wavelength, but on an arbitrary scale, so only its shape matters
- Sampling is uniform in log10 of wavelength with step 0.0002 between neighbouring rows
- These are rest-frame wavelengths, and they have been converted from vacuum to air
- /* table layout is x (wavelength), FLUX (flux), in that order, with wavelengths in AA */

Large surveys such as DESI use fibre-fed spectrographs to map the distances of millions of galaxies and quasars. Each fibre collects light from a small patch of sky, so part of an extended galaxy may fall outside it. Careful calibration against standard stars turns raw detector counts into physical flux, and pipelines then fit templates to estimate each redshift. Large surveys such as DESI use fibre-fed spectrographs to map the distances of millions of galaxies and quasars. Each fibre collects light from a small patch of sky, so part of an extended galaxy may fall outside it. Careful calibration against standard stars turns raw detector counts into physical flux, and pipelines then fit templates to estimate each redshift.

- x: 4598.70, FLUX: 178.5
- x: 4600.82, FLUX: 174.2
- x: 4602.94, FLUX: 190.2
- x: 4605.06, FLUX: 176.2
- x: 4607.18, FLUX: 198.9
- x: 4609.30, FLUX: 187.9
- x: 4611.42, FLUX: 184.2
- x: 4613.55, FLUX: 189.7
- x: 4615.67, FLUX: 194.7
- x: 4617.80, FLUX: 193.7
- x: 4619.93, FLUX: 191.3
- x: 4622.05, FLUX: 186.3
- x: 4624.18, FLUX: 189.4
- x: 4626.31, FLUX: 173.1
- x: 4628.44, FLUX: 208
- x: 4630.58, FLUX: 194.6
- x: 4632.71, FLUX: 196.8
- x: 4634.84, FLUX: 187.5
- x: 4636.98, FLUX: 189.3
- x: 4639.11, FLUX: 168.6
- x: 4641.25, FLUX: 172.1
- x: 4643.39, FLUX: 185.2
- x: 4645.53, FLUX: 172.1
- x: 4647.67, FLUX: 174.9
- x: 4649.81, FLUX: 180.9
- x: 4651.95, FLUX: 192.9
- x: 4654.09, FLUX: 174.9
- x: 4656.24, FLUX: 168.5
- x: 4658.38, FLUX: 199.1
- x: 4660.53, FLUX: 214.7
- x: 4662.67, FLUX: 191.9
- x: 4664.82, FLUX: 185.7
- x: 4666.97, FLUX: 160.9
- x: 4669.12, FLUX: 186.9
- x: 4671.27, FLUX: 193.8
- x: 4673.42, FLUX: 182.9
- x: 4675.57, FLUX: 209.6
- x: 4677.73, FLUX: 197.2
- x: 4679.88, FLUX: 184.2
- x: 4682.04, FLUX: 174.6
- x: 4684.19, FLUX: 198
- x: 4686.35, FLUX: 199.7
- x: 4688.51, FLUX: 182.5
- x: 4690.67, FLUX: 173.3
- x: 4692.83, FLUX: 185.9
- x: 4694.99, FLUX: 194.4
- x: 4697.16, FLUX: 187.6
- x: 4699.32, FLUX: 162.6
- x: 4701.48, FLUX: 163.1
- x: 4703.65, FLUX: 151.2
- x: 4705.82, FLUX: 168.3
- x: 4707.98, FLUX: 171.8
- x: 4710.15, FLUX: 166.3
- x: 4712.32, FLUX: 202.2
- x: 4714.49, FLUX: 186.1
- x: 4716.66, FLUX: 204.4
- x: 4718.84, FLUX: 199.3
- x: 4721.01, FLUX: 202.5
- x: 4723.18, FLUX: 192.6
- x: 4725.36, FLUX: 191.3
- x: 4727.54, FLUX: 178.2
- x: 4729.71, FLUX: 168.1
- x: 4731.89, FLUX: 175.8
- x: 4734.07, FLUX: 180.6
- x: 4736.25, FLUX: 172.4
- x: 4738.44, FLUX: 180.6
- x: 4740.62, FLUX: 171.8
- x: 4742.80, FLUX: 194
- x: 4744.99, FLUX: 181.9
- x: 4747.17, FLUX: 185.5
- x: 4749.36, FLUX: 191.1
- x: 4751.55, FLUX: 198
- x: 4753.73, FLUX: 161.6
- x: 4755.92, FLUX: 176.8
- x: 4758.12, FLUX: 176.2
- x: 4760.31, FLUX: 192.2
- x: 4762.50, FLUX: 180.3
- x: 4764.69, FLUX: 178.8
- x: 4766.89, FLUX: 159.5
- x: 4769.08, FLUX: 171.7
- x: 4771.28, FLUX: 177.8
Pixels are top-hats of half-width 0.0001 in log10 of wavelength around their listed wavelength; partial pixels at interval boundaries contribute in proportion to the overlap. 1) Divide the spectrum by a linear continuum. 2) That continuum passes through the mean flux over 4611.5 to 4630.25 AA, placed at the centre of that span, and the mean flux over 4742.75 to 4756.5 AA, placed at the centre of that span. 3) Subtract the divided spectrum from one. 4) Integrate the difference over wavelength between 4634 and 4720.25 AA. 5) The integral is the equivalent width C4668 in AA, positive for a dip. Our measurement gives 1.8 AA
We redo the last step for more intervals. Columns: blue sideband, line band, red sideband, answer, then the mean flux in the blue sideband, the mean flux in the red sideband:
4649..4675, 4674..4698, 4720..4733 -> -0.48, 187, 185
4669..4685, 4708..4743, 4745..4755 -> 0.29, 191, 184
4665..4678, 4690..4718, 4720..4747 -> 0.98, 188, 183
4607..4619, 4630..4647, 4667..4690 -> 0.67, 191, 189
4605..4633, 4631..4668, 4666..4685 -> 1.08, 191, 188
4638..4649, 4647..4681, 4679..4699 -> -1.48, 175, 186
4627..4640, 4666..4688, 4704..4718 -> -0.37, 191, 182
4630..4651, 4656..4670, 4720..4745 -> -0.45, 182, 182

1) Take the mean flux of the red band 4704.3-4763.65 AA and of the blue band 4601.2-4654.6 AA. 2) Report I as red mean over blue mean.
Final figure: 0.98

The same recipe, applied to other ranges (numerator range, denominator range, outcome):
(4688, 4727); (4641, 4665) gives 0.99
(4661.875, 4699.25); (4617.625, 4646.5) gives 1.00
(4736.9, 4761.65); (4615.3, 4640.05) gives 0.96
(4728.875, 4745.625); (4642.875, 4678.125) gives 0.96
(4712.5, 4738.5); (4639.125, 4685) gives 1.01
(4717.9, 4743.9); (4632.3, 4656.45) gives 1.02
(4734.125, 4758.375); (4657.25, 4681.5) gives 0.95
